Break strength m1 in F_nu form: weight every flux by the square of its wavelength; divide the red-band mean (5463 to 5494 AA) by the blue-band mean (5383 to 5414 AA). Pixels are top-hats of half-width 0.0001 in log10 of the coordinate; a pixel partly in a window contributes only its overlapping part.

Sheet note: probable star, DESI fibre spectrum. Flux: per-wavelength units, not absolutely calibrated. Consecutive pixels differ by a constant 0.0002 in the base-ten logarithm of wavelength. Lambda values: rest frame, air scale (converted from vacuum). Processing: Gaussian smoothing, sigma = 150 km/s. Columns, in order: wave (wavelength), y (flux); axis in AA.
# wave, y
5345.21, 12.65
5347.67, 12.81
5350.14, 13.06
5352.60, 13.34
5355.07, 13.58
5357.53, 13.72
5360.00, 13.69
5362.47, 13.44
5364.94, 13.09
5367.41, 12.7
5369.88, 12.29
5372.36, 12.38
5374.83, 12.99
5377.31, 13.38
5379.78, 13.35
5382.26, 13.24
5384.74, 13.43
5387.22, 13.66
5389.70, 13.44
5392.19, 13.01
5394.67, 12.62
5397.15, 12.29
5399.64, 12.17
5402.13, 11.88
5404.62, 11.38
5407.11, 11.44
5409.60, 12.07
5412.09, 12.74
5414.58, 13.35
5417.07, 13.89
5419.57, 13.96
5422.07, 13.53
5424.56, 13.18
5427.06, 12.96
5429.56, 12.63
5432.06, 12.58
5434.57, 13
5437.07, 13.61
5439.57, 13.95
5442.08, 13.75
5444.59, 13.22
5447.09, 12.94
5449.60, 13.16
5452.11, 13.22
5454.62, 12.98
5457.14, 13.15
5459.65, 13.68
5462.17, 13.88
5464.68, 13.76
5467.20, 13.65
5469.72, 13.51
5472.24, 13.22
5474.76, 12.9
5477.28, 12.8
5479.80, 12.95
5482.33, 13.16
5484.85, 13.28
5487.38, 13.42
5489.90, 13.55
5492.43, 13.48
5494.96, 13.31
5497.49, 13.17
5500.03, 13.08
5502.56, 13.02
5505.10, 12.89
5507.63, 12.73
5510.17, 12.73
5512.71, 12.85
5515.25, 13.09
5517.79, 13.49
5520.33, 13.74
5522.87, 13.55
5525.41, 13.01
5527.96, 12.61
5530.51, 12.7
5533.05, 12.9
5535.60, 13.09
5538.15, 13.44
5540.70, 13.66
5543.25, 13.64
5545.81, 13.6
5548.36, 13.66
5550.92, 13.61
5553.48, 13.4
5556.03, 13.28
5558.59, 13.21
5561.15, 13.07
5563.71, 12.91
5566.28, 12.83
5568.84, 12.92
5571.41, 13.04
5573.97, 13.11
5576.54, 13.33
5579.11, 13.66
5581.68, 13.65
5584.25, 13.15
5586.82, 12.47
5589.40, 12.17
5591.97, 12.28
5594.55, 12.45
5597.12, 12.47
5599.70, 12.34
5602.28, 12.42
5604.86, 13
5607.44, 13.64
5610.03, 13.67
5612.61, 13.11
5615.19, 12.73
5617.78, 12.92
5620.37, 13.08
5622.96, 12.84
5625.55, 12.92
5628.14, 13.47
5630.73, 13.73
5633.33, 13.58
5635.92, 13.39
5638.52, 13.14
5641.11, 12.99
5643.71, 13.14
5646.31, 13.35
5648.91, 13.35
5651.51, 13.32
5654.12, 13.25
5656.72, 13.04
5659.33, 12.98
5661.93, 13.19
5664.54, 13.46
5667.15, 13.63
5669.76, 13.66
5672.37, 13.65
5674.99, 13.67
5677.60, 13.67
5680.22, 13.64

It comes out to 1.1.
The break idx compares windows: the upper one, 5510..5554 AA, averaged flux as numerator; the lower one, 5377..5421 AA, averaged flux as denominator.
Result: 1.0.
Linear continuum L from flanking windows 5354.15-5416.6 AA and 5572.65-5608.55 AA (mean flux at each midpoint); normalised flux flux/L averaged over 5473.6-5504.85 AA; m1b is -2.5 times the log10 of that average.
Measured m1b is -0.03 mag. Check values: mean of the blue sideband 12.9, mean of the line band 13.2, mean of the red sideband 12.9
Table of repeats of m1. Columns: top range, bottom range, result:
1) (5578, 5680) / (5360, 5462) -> 1.09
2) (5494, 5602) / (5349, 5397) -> 1.06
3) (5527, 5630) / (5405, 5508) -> 1.04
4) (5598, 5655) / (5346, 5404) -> 1.11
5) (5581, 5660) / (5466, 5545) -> 1.03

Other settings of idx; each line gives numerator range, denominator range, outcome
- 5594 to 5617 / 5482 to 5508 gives 0.98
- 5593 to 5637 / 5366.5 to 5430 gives 1.01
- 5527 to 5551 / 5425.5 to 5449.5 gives 1.01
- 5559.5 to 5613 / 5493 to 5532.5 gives 0.99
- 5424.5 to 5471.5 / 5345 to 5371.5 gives 1.01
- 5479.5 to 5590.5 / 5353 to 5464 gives 1.01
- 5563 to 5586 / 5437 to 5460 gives 0.99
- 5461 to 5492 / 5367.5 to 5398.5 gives 1.03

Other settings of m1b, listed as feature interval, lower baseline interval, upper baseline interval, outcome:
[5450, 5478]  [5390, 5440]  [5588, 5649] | -0.04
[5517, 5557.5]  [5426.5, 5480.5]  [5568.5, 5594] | -0.02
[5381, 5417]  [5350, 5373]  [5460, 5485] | 0.05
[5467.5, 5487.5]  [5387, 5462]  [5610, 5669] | -0.01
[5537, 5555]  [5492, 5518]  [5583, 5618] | -0.05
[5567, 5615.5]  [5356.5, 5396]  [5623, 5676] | 0.03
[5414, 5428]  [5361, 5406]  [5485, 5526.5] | -0.05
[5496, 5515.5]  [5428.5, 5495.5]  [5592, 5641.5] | 0.02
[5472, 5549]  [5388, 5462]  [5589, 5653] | -0.01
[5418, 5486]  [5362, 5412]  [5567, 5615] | -0.04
